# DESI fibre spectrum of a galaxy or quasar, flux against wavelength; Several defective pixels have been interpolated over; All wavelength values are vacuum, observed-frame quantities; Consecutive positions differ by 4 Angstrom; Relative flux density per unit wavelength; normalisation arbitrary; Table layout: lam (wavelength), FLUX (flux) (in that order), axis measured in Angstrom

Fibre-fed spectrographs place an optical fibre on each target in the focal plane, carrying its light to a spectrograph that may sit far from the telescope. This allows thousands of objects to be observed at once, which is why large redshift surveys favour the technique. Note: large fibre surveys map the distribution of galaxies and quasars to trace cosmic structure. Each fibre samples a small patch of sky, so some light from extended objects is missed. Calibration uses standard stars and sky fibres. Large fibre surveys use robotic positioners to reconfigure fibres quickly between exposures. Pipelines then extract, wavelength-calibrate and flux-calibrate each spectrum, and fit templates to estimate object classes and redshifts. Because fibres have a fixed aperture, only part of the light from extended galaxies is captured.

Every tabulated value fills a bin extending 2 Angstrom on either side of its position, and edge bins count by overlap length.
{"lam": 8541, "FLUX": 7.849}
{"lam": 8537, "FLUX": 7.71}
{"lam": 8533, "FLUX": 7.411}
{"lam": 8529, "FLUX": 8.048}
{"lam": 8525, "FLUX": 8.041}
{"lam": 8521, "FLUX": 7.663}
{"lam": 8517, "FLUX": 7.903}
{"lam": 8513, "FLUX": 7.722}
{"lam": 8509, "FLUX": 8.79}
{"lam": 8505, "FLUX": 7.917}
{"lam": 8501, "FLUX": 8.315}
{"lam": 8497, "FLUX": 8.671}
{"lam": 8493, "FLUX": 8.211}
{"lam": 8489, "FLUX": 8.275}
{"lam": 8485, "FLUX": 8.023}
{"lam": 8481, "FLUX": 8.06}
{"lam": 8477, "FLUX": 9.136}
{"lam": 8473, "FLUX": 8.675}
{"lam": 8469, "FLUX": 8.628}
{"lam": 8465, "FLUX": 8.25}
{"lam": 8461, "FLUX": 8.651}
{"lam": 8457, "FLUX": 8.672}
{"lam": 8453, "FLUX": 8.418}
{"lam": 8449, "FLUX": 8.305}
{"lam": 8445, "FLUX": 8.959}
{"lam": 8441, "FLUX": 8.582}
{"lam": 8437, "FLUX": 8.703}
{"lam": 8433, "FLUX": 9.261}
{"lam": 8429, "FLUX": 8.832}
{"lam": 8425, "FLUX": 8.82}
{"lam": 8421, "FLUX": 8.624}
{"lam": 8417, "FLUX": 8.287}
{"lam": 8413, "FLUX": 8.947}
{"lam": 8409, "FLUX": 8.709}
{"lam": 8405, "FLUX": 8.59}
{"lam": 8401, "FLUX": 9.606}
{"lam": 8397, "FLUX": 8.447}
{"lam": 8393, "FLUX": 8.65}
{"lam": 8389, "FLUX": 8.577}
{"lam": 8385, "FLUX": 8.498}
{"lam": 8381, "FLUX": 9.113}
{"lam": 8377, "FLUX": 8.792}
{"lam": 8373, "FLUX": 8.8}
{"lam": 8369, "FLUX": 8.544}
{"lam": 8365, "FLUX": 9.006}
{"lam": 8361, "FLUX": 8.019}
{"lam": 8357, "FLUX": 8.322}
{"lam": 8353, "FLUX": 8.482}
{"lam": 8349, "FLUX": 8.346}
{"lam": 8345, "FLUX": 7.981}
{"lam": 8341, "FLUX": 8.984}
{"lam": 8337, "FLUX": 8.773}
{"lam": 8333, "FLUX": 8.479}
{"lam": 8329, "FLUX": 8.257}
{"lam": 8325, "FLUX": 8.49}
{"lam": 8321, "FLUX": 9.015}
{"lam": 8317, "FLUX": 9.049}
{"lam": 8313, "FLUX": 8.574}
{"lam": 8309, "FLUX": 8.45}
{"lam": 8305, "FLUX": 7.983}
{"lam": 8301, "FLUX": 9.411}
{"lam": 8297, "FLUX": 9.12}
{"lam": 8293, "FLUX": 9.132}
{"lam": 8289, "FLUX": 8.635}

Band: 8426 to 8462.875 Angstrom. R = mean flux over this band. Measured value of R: 8.71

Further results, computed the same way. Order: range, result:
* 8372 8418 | 8.76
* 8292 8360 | 8.62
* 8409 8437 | 8.78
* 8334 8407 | 8.64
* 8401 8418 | 8.77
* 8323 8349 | 8.48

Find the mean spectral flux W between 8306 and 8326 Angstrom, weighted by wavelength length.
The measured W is 8.69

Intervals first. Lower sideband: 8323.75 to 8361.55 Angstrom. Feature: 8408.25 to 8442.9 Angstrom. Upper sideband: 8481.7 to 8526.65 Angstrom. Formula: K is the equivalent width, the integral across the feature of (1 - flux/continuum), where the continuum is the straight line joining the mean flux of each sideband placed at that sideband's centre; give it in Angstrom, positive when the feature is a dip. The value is -2.0 Angstrom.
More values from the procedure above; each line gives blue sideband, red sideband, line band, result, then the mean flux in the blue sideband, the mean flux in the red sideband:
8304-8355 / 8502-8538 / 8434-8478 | -2.73 Angstrom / 8.54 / 7.93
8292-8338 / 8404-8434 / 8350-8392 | 0.60 Angstrom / 8.72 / 8.75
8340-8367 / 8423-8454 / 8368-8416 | -1.09 Angstrom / 8.43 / 8.75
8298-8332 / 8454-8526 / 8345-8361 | 0.56 Angstrom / 8.66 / 8.32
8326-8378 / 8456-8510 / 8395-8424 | -0.91 Angstrom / 8.52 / 8.44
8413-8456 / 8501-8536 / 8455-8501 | -0.90 Angstrom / 8.69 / 7.95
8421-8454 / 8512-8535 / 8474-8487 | -0.24 Angstrom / 8.74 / 7.8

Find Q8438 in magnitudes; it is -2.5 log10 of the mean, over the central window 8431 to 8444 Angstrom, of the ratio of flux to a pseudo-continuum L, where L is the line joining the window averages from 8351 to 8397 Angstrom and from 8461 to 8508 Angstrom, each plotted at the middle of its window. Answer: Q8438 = -0.05 mag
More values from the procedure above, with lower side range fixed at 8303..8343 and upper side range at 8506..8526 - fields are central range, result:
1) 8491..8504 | -0.04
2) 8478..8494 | -0.01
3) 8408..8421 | -0.04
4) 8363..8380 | -0.04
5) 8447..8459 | -0.03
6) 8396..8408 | -0.07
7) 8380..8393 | -0.03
